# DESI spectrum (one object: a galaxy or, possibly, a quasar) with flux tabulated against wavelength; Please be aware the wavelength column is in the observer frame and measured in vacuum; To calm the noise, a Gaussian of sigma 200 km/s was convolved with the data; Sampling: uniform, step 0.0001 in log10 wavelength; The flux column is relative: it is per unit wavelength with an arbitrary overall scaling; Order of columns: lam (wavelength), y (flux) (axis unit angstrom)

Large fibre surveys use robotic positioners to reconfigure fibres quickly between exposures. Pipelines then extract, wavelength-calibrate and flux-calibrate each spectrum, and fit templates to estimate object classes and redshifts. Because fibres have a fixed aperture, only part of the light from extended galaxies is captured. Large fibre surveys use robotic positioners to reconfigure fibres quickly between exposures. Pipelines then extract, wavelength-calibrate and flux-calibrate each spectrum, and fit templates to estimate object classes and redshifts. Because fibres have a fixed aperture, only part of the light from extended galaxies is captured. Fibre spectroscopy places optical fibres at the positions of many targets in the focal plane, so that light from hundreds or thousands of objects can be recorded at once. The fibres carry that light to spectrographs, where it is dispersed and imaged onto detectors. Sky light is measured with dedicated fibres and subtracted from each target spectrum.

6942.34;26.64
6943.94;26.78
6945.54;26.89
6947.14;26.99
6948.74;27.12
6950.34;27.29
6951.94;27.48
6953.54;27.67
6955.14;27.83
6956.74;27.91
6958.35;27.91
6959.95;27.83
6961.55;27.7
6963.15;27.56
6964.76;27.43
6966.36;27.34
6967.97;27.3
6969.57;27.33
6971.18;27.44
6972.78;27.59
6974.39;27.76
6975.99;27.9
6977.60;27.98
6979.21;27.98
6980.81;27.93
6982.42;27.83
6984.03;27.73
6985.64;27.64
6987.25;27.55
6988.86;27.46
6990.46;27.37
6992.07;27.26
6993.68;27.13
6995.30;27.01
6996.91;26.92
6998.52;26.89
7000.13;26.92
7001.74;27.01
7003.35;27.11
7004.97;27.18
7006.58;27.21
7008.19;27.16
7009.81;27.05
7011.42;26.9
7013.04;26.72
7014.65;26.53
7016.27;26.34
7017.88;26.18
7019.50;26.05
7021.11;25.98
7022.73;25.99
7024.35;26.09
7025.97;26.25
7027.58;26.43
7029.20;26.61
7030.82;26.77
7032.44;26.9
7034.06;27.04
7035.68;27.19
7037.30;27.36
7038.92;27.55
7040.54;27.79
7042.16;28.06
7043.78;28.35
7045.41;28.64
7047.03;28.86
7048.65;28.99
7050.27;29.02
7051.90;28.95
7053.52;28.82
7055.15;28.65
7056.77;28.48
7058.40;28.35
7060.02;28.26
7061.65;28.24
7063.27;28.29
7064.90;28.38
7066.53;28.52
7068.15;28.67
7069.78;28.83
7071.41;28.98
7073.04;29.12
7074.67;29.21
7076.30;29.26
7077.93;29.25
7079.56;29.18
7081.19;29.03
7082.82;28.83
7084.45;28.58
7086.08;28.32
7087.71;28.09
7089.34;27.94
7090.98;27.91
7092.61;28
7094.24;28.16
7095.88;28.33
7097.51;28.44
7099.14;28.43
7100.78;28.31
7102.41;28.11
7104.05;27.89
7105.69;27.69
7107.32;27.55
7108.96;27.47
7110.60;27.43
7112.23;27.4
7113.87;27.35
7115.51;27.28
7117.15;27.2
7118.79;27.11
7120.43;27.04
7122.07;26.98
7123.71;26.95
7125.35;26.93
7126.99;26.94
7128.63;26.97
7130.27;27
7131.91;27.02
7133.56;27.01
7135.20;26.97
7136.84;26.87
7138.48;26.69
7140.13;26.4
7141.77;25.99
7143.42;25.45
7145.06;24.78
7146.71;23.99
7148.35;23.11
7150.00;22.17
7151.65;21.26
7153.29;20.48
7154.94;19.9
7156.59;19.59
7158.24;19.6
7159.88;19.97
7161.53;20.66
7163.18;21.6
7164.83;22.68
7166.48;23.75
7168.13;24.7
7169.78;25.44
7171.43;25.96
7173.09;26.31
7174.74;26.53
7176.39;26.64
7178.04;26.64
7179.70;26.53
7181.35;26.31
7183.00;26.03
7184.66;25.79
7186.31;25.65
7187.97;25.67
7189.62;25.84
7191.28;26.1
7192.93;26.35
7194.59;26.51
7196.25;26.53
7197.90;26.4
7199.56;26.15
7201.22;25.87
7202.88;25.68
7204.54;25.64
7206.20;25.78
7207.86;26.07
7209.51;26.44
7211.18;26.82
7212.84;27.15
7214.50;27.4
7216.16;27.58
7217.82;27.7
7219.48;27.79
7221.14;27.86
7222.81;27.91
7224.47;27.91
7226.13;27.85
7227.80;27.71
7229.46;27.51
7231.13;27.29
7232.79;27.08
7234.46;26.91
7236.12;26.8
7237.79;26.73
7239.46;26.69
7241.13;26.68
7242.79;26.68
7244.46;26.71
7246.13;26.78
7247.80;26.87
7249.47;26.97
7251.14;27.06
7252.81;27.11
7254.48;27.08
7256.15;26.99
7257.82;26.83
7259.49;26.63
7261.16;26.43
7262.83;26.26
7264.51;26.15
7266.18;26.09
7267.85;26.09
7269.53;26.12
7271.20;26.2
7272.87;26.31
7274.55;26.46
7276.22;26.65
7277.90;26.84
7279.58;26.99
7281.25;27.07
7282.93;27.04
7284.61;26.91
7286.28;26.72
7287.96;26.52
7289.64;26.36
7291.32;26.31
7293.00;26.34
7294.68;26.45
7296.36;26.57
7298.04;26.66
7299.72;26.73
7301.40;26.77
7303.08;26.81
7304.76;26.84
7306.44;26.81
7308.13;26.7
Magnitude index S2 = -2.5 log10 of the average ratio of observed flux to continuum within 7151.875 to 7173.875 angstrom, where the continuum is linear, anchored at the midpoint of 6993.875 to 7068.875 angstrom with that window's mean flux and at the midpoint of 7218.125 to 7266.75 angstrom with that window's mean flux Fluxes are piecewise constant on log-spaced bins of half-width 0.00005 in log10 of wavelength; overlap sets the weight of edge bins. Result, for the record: 0.21 mag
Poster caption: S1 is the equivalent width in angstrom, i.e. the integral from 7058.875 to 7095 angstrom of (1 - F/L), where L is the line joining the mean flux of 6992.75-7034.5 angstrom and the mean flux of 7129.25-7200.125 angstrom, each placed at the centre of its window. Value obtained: -3.8 angstrom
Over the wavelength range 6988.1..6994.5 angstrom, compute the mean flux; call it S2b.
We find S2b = 27.3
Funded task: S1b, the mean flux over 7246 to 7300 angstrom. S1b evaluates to 26.6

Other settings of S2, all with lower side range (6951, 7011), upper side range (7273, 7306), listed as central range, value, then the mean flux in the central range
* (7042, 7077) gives -0.055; 28.7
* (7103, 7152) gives 0.028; 26.4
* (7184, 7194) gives 0.042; 25.9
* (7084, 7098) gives -0.039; 28.2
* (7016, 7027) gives 0.050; 26.1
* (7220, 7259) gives -0.013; 27.1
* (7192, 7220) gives 0.013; 26.6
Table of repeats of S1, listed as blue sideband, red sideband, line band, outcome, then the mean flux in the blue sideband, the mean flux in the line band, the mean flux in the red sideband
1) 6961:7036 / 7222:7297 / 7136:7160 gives 3.34 angstrom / 27.1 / 23.2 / 26.8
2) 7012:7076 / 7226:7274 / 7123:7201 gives 6.37 angstrom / 27.7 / 25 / 26.8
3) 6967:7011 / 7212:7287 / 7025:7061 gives -0.76 angstrom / 27.4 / 27.9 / 26.9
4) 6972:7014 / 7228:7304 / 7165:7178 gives 0.67 angstrom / 27.3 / 25.5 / 26.7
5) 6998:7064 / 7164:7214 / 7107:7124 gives -0.40 angstrom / 27.4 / 27.2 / 25.9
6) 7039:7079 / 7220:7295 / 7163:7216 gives 2.95 angstrom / 28.6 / 25.9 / 26.8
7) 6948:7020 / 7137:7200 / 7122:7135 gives -0.97 angstrom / 27.3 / 27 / 24.5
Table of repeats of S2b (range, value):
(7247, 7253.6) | 27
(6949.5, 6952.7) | 27.4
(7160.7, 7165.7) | 21.7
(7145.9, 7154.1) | 22.2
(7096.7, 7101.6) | 28.4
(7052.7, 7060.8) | 28.5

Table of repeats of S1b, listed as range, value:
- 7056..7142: 27.9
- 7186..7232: 26.8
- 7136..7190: 24.2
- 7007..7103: 27.9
